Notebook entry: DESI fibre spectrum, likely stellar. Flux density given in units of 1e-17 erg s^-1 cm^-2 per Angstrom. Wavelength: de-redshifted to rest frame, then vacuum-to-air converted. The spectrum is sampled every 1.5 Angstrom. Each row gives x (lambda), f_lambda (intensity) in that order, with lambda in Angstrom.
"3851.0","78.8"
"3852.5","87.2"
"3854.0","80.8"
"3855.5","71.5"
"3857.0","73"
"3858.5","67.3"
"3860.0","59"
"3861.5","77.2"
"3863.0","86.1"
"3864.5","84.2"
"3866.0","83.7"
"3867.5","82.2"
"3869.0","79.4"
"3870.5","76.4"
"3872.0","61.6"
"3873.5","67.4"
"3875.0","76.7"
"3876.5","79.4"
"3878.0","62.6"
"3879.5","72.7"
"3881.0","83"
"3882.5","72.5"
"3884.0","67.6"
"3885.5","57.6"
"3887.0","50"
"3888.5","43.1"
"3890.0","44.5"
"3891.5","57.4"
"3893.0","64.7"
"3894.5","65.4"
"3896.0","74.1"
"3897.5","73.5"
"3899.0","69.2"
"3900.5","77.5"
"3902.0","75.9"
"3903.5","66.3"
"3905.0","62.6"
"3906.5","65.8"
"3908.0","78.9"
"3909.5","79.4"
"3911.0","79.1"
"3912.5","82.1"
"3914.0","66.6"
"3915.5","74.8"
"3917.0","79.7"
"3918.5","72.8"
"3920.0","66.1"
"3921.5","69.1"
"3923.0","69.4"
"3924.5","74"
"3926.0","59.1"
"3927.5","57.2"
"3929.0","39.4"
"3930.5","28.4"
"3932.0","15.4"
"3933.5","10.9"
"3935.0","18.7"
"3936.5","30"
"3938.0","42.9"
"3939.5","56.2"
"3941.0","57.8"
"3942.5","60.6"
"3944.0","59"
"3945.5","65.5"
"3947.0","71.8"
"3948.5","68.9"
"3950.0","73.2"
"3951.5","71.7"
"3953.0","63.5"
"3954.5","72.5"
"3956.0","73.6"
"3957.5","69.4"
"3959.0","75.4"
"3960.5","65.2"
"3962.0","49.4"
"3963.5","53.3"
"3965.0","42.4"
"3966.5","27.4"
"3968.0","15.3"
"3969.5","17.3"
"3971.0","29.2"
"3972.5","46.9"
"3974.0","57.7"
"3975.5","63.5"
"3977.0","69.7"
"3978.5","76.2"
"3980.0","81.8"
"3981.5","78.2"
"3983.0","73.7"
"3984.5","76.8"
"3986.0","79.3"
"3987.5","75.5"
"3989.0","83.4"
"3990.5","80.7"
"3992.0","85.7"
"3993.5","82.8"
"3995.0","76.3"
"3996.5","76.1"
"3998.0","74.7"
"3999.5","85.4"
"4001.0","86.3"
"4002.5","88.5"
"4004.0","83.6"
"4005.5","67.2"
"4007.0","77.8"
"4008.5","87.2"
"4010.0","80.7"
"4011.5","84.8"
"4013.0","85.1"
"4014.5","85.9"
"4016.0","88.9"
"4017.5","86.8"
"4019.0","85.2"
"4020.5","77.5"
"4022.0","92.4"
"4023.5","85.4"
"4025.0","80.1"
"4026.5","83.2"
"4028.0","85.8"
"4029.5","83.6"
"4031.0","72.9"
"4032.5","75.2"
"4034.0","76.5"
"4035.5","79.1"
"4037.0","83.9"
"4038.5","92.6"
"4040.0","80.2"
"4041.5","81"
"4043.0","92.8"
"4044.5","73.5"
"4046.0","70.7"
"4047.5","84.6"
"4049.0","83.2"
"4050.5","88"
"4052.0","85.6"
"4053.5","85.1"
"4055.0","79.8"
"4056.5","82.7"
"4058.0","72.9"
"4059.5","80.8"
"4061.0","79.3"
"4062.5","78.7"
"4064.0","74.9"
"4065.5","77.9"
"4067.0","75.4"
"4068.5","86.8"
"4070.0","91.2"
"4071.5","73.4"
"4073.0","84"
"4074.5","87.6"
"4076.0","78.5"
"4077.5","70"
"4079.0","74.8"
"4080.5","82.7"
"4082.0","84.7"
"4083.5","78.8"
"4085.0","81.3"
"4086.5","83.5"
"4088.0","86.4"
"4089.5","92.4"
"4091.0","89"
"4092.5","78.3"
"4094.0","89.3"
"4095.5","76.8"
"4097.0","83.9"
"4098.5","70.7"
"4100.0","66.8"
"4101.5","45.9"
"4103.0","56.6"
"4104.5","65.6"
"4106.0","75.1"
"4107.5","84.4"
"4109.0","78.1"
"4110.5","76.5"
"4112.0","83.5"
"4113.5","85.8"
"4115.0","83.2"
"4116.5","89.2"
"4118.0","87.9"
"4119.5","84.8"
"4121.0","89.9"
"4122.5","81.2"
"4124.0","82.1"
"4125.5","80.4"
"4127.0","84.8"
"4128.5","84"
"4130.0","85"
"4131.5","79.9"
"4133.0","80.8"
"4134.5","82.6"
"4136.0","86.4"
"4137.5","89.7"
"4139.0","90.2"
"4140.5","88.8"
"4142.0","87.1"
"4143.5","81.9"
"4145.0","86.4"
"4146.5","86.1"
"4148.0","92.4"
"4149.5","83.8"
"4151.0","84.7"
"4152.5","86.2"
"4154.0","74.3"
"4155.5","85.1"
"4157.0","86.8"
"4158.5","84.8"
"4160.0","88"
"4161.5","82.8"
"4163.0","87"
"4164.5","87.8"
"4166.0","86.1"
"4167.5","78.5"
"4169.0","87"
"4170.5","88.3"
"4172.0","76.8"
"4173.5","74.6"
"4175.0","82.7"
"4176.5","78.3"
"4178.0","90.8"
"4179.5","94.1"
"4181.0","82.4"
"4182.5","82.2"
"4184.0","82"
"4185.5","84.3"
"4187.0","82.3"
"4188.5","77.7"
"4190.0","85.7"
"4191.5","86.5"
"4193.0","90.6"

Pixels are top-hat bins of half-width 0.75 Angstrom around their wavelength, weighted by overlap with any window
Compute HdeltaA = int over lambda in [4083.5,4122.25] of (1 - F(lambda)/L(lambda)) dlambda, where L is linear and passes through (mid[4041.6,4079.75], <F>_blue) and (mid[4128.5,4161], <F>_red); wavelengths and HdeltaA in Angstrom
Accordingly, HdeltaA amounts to 1.6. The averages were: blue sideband 80.5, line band 79.4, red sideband 85.2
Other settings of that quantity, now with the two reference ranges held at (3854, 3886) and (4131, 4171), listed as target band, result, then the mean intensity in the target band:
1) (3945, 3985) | 8.96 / 60.2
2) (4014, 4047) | -0.86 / 82.4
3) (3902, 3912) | 0.35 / 72.6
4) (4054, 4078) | 0.60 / 79.8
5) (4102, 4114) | 1.25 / 74.9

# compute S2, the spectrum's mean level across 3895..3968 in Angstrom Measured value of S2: 60.7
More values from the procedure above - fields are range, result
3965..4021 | 72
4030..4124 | 80.1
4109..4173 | 84.6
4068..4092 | 82.7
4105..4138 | 83.2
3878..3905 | 65.4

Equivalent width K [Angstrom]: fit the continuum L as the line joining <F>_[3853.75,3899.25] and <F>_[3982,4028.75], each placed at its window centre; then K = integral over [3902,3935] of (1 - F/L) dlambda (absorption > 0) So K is 5.5 Angstrom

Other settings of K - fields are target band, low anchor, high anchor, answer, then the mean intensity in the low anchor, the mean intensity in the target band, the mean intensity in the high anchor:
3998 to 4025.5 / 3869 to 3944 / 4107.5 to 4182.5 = -4.4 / 62.1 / 83.6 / 84.5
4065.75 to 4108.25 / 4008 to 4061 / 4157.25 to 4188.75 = 2.4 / 82.6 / 78.3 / 83.9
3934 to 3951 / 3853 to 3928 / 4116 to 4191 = 4.4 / 70.5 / 54.6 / 84.5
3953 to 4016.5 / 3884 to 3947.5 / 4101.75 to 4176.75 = -2.3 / 59.9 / 69.6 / 82.9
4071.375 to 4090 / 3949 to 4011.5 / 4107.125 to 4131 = -0.5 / 68.4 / 81.5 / 83.7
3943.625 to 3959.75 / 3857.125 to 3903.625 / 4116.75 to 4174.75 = 0.9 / 69.7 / 69.7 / 84.6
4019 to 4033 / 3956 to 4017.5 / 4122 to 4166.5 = -1.6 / 69.9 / 82.1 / 84.9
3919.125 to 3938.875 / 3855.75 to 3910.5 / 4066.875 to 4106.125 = 7.4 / 70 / 44.9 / 78.2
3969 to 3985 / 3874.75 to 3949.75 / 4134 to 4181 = 1.6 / 61.9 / 61.4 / 85.1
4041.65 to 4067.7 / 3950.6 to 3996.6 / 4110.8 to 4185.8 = -2.4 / 64.1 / 80.4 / 84.6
